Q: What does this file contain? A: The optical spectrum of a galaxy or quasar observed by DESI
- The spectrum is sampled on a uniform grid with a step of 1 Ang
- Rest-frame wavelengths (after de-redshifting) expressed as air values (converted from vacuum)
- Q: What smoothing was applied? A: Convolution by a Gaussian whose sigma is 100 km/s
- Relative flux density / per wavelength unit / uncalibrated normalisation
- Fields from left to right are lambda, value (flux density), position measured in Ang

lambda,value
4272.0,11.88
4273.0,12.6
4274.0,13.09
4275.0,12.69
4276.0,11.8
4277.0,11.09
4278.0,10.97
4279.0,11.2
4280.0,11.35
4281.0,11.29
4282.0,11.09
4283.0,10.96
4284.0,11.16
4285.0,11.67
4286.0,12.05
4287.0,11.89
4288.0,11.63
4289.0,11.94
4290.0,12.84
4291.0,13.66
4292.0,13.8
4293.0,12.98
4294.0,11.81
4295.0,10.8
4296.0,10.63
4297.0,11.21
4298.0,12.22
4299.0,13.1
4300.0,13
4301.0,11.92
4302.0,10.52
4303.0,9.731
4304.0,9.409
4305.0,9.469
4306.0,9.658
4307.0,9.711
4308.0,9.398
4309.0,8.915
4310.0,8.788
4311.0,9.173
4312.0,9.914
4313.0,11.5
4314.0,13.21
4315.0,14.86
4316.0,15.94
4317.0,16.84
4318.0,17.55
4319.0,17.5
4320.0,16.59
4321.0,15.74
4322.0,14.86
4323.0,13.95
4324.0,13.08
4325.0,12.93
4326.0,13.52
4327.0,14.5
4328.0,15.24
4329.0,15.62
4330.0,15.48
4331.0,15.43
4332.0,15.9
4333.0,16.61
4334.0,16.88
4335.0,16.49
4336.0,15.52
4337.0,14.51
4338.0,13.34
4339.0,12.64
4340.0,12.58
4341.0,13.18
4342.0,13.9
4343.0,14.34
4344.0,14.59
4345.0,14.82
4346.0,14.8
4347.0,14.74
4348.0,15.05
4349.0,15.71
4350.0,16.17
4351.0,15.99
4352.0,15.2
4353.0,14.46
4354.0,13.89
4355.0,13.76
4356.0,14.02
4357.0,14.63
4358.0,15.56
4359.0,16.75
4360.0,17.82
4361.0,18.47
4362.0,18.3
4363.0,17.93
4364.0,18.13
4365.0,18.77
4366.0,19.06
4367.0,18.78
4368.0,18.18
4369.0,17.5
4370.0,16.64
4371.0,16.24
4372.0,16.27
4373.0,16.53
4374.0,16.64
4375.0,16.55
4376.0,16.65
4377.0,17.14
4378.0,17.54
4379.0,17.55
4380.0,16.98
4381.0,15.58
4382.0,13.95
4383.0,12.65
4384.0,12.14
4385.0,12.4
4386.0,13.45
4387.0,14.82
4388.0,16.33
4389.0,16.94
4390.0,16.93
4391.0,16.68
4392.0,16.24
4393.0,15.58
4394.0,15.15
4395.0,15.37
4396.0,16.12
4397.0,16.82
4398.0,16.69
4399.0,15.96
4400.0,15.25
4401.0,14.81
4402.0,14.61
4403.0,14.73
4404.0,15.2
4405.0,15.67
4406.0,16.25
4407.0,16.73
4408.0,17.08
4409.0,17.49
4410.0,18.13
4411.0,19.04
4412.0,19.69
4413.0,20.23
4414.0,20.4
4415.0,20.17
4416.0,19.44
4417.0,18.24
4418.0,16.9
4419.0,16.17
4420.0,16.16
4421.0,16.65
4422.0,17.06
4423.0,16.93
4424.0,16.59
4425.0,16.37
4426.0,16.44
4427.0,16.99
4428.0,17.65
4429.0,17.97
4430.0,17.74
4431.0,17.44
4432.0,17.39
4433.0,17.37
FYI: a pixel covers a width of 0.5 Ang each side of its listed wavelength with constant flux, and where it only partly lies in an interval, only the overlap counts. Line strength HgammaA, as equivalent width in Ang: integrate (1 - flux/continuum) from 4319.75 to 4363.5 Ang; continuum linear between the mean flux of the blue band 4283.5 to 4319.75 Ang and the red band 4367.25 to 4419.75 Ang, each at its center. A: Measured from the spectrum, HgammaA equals -3.7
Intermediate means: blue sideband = 12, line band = 15.1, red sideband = 16.5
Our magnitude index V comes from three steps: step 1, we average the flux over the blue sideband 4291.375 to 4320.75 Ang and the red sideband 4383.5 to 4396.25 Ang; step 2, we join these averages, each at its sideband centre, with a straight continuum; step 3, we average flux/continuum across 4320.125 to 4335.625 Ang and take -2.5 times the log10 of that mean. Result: -0.17 mag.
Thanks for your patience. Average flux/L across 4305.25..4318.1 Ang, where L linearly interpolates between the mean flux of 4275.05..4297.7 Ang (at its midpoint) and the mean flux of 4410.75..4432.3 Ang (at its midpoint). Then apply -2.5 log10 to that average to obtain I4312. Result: 0.10 mag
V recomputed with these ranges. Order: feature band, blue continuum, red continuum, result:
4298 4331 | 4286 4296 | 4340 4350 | 0.03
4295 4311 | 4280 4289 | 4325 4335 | 0.24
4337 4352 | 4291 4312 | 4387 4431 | -0.09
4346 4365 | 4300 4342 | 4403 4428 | -0.08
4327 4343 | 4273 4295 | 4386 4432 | -0.07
